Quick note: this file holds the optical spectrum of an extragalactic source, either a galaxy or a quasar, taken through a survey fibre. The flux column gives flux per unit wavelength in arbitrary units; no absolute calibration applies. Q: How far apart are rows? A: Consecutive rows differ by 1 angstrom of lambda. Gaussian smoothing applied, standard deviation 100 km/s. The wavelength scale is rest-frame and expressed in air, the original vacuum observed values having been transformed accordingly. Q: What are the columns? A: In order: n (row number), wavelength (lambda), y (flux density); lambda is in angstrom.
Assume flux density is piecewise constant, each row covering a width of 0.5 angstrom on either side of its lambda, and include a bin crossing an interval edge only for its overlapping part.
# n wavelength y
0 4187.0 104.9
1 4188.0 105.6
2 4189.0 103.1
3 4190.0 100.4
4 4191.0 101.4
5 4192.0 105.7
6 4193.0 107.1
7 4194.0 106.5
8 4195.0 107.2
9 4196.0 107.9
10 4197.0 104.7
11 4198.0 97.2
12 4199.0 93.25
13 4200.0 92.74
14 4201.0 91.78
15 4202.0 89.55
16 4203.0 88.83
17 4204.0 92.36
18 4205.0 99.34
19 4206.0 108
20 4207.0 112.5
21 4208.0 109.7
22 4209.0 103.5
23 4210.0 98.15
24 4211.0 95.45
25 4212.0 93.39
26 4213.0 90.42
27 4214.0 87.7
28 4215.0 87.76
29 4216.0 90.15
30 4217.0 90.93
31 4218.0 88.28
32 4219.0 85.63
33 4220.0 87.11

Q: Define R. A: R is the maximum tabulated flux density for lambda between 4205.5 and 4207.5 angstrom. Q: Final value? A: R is 112.5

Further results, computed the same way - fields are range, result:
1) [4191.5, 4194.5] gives 107.1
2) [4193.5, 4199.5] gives 107.9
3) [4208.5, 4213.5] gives 103.5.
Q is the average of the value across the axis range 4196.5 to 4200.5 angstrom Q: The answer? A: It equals 97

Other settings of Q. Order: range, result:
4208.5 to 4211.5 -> 99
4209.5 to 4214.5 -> 93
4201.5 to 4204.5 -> 90.2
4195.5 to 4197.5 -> 106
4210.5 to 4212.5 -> 94.4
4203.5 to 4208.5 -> 104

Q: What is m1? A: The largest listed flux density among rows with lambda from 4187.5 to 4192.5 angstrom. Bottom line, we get 105.7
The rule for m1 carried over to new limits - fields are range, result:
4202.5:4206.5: 108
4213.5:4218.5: 90.93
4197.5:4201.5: 97.2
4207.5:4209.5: 109.7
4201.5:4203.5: 89.55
